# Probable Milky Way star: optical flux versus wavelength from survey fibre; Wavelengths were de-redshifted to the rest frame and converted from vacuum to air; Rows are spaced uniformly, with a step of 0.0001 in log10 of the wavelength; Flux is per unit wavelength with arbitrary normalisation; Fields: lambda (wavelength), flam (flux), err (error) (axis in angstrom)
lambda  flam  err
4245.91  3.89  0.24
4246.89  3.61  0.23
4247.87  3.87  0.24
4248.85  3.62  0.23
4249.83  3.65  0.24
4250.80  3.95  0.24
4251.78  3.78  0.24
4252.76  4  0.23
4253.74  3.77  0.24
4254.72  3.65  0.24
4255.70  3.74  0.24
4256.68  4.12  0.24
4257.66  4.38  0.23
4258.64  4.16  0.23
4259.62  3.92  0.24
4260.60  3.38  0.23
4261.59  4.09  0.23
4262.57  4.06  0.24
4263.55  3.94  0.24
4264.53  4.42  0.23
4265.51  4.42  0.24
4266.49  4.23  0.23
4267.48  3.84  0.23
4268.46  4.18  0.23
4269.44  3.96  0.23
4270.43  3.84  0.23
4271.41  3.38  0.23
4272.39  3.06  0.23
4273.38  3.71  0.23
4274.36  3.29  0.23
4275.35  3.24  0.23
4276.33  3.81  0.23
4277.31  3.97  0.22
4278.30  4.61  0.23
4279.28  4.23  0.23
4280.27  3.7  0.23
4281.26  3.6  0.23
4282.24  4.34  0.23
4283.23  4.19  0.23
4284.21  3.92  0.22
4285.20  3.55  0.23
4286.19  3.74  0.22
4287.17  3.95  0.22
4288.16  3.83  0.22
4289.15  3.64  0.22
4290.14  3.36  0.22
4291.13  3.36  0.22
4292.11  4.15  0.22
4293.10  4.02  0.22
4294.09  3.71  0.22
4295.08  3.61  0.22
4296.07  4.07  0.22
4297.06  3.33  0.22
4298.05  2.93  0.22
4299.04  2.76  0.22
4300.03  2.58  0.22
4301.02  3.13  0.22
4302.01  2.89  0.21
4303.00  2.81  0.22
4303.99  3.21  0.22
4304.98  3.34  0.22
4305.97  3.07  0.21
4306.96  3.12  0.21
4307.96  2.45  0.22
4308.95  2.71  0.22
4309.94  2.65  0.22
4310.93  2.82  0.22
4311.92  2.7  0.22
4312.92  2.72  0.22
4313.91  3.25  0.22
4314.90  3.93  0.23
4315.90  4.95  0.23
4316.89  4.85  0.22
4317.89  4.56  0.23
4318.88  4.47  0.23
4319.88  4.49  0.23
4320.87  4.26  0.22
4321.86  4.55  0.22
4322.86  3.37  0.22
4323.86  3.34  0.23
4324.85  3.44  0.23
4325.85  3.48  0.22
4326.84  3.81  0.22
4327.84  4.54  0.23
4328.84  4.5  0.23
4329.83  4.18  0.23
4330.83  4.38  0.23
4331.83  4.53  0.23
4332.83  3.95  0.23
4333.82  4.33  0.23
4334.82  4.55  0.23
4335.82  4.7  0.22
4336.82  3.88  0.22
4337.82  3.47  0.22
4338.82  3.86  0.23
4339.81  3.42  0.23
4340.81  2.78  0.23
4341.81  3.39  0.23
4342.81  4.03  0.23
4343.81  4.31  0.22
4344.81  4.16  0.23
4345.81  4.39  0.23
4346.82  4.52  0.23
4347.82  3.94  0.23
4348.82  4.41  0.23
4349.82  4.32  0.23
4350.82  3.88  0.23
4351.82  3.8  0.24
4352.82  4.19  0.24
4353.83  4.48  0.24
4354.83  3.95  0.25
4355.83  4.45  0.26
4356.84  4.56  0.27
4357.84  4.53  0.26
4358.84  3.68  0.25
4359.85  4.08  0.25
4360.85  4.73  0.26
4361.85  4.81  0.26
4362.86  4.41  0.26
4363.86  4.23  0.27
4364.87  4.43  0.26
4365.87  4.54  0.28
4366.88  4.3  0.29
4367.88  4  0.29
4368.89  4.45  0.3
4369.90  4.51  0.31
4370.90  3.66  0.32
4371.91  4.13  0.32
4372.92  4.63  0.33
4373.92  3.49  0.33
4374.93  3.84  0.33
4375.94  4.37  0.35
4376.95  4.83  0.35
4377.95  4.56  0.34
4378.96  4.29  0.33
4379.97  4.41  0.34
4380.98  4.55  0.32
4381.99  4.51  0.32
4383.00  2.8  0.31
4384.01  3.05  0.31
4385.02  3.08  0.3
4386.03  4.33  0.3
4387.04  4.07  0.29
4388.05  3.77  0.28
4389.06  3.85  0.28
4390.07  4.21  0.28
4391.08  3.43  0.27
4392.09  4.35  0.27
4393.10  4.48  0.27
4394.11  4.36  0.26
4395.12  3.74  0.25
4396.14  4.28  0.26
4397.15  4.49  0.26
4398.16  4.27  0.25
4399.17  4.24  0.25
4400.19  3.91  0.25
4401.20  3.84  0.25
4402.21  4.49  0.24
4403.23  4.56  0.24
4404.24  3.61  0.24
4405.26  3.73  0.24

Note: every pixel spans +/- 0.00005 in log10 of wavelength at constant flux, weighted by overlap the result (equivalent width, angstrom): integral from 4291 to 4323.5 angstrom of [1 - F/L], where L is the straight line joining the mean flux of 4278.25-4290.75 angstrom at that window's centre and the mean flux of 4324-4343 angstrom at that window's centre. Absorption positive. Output 3.5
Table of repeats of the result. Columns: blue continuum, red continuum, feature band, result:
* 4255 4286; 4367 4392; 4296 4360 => 3.15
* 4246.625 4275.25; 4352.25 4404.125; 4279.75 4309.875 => 3.97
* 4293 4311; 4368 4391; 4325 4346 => -3.03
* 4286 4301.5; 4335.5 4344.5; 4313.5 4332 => -2.47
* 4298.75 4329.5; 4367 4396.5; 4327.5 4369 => -4.28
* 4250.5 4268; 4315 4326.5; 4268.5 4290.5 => 1.43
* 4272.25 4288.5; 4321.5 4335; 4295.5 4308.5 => 2.88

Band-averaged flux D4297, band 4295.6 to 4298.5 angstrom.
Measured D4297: 3.44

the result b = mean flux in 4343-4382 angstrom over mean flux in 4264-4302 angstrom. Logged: 1.15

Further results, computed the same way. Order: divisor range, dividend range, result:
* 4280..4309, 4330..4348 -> 1.17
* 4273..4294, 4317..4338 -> 1.09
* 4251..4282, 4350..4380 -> 1.10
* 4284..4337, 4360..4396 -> 1.13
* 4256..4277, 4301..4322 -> 0.90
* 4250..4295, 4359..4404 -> 1.08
